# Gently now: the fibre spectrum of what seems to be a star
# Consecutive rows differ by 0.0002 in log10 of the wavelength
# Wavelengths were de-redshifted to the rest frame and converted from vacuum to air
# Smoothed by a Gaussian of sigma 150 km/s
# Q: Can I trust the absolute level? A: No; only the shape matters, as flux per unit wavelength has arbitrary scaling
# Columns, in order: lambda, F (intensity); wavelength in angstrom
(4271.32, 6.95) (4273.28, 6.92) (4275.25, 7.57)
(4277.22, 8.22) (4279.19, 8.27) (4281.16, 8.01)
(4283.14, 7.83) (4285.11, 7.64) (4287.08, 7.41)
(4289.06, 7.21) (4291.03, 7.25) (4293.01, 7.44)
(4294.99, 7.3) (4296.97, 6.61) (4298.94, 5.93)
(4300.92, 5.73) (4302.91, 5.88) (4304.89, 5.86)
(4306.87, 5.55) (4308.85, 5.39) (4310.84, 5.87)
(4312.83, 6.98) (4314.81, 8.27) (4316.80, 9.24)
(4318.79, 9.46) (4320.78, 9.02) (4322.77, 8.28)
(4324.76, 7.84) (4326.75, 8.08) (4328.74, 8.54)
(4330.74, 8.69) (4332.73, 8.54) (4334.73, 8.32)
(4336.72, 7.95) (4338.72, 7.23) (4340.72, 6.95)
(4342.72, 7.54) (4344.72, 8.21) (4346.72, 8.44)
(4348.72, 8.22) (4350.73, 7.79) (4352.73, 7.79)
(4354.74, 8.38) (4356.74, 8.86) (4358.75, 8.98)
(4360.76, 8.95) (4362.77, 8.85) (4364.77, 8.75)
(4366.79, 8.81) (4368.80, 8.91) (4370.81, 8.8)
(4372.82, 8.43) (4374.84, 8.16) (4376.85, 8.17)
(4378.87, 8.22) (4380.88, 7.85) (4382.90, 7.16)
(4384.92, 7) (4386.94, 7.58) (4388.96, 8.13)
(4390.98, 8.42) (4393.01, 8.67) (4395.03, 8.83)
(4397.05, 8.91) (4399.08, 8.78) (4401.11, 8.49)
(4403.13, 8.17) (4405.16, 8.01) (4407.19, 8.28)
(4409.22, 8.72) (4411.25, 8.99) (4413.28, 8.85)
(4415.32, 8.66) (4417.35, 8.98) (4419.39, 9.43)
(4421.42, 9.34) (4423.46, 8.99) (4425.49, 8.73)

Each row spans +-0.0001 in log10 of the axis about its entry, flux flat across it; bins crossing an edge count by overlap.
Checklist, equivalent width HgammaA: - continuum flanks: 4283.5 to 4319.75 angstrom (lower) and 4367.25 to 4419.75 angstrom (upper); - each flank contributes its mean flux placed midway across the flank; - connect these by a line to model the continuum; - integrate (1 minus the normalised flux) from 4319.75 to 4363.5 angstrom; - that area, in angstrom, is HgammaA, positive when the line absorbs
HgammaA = -3.8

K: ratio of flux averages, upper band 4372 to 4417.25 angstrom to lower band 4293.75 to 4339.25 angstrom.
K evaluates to 1.12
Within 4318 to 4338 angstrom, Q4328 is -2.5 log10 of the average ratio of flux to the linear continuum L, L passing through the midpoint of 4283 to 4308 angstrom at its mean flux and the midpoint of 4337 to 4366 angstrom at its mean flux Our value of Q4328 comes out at -0.12 mag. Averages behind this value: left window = 6.7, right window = 8.21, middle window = 8.45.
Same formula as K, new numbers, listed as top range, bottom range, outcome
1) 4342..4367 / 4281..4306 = 1.22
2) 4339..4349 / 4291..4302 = 1.17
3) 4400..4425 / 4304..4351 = 1.13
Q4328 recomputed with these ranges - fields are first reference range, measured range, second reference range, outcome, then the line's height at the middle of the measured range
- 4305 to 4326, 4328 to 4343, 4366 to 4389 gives -0.038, 7.71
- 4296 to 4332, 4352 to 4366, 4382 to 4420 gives -0.103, 7.88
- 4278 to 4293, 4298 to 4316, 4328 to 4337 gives 0.280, 8.01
